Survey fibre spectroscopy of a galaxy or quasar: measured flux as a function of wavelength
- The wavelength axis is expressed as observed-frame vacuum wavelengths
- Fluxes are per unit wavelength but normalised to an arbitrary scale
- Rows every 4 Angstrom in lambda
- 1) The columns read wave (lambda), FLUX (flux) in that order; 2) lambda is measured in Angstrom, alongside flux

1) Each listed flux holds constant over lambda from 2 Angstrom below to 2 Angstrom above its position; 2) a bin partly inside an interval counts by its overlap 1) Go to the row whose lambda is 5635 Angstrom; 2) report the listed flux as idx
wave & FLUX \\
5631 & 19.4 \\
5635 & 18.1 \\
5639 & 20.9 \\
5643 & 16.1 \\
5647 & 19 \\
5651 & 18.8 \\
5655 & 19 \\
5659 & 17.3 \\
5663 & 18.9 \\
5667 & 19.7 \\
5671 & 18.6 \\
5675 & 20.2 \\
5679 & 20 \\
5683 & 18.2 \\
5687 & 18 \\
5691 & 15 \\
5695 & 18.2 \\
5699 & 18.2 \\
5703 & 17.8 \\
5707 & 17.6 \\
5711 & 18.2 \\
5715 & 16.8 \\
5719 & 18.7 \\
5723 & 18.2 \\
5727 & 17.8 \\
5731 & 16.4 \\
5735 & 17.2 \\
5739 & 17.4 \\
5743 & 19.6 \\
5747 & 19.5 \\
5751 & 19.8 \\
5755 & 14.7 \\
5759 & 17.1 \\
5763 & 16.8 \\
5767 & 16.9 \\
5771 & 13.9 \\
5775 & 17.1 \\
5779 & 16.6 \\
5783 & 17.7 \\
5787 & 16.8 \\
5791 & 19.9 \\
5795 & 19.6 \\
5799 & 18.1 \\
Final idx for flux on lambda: 18.1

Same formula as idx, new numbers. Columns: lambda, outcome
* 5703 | 17.8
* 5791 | 19.9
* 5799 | 18.1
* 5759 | 17.1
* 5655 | 19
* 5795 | 19.6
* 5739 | 17.4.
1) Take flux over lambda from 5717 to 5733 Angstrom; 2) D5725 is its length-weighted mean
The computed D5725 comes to 17.8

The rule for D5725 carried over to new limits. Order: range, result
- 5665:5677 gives 19.5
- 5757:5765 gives 17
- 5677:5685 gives 19.1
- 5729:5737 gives 16.8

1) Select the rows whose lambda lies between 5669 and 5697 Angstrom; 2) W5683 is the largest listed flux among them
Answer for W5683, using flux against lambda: 20.2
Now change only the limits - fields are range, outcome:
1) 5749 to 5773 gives 19.8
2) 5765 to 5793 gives 19.9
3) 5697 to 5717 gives 18.2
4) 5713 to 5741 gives 18.7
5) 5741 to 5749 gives 19.6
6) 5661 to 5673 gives 19.7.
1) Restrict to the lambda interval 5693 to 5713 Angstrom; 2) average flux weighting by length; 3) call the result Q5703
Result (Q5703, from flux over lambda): 18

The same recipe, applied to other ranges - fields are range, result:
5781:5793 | 18.1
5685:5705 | 17.4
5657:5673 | 18.6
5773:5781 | 16.9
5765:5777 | 16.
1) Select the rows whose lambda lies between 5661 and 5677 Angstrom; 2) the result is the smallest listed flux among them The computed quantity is 18.6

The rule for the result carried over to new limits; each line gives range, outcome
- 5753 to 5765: 14.7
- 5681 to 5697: 15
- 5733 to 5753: 17.2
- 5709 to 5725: 16.8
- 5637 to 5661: 16.1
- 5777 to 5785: 16.6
